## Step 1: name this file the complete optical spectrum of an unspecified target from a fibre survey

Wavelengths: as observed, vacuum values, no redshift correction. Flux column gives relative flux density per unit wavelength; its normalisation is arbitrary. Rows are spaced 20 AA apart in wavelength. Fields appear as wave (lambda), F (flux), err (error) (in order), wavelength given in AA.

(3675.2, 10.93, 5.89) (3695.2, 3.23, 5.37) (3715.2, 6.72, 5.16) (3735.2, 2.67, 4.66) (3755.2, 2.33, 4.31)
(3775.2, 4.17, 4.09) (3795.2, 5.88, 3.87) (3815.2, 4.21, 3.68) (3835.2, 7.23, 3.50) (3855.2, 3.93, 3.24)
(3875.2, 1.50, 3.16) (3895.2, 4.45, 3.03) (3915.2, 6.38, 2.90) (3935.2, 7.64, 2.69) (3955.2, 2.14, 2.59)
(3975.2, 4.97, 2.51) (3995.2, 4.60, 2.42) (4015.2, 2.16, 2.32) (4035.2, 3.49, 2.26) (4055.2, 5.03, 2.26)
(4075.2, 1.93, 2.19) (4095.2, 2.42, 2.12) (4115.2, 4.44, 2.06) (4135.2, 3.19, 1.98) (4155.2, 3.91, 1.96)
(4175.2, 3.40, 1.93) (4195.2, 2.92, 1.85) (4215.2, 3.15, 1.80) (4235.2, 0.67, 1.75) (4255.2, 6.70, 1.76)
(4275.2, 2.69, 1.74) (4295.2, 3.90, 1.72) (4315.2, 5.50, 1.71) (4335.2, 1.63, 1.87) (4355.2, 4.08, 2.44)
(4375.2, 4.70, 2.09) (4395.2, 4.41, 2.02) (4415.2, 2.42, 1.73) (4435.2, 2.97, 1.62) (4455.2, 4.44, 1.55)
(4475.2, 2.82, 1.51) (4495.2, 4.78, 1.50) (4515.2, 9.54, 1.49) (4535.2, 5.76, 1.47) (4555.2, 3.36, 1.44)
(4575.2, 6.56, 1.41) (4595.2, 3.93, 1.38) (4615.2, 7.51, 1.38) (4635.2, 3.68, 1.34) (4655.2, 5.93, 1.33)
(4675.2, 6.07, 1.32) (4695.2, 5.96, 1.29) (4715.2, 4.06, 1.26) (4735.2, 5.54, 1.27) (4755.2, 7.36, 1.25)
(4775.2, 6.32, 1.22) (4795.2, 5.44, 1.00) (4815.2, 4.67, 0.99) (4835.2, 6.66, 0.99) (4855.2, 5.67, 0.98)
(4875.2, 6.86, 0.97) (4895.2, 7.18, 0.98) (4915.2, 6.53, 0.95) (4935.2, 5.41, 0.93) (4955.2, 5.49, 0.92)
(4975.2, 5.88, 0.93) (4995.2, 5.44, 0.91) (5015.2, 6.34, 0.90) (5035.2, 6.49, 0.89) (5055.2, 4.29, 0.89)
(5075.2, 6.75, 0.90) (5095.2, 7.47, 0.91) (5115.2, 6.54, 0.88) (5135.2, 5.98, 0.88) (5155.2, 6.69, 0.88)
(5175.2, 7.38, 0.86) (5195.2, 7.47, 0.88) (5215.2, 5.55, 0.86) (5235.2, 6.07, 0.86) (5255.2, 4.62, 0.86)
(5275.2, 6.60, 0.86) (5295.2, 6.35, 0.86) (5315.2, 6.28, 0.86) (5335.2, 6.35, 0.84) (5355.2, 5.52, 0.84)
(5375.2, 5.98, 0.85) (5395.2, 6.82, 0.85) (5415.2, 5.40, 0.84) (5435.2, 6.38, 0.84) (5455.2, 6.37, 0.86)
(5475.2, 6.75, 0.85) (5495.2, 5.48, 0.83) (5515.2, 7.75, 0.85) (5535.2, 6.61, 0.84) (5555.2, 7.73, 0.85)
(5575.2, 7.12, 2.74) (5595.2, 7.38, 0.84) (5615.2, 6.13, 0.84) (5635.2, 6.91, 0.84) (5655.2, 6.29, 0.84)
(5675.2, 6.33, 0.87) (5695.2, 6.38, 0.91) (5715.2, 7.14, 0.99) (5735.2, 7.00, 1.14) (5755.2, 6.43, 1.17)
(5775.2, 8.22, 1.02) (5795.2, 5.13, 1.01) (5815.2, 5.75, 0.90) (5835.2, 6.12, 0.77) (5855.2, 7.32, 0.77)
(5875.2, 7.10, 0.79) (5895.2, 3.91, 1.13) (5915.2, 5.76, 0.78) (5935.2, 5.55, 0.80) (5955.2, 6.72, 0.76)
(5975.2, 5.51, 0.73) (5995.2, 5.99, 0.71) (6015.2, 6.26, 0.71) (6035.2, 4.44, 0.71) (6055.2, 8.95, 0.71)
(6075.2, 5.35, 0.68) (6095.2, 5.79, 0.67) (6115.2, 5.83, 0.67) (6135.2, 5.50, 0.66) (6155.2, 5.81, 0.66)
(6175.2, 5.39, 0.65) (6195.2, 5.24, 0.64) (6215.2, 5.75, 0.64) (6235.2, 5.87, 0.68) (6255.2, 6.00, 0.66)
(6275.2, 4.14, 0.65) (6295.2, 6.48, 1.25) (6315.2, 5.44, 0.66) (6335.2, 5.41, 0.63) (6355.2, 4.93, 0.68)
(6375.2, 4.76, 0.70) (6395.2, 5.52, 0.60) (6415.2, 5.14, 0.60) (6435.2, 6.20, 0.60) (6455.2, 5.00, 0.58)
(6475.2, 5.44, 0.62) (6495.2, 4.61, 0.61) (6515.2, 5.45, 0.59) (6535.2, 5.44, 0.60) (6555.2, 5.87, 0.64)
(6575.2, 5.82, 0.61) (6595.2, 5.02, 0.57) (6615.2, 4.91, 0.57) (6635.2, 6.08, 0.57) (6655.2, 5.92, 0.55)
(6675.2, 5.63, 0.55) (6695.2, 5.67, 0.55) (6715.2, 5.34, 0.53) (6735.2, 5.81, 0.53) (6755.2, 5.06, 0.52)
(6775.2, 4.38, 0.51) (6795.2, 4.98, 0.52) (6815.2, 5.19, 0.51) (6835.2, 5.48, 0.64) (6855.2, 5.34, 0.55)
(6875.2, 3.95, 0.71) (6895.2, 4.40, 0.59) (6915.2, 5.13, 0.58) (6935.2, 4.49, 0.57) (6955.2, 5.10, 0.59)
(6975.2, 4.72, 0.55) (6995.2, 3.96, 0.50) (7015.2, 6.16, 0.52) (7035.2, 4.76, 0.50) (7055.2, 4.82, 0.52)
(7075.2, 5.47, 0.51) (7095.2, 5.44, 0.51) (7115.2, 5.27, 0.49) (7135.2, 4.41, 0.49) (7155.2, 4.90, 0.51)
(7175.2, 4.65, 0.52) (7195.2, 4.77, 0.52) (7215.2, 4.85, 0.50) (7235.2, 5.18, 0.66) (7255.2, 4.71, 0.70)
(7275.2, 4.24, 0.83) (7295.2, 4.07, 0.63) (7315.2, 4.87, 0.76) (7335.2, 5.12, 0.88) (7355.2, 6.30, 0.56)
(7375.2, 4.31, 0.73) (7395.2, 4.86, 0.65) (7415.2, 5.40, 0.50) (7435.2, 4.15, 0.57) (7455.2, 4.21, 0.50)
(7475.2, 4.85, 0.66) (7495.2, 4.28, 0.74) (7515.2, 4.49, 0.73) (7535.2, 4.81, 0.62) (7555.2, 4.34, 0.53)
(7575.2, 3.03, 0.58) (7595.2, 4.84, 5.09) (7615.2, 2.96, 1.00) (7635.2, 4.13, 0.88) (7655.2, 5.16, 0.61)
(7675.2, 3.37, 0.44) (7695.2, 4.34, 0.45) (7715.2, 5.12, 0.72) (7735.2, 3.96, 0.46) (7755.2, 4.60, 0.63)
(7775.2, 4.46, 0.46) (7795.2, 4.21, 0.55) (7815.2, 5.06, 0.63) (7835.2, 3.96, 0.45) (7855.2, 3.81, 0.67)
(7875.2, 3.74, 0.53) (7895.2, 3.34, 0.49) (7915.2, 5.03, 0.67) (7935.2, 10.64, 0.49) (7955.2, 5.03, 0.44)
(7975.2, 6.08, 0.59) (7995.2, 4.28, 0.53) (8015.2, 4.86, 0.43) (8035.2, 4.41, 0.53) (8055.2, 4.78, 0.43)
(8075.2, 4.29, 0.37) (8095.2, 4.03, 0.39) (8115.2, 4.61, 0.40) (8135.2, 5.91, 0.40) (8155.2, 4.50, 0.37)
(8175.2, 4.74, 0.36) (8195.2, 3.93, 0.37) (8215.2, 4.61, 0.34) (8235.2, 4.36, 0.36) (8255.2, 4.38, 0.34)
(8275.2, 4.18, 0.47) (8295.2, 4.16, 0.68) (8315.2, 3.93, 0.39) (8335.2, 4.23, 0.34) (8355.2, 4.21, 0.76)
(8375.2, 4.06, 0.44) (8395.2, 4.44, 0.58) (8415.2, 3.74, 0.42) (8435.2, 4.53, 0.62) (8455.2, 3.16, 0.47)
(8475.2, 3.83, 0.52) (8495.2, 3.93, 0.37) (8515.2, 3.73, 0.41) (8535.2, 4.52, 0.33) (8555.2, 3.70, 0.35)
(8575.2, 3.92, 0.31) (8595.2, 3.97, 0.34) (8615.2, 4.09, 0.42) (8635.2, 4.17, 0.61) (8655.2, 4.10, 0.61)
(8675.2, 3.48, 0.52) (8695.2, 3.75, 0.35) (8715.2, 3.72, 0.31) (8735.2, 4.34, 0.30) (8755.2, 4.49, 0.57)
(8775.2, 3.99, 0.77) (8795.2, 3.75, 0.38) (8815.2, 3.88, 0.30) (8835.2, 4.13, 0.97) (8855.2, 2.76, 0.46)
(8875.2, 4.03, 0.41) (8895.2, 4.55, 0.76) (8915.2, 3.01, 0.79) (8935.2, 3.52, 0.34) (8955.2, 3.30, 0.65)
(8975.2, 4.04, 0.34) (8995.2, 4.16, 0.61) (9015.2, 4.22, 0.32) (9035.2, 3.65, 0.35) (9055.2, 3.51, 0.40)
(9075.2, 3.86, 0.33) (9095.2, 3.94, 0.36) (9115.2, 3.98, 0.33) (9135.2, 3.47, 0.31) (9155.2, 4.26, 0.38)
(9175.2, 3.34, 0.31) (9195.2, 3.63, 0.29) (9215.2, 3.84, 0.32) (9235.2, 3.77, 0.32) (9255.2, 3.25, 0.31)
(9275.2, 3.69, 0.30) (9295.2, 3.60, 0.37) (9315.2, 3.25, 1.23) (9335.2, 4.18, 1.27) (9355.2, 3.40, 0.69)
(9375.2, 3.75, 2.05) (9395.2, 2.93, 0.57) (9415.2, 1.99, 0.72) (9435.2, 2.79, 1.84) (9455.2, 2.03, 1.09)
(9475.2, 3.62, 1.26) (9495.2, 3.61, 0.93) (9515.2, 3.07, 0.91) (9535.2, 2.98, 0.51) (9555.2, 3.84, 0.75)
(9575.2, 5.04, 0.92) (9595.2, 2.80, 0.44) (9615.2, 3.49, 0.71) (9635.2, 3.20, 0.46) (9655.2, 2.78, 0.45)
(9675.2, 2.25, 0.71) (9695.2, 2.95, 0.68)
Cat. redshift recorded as 0.21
